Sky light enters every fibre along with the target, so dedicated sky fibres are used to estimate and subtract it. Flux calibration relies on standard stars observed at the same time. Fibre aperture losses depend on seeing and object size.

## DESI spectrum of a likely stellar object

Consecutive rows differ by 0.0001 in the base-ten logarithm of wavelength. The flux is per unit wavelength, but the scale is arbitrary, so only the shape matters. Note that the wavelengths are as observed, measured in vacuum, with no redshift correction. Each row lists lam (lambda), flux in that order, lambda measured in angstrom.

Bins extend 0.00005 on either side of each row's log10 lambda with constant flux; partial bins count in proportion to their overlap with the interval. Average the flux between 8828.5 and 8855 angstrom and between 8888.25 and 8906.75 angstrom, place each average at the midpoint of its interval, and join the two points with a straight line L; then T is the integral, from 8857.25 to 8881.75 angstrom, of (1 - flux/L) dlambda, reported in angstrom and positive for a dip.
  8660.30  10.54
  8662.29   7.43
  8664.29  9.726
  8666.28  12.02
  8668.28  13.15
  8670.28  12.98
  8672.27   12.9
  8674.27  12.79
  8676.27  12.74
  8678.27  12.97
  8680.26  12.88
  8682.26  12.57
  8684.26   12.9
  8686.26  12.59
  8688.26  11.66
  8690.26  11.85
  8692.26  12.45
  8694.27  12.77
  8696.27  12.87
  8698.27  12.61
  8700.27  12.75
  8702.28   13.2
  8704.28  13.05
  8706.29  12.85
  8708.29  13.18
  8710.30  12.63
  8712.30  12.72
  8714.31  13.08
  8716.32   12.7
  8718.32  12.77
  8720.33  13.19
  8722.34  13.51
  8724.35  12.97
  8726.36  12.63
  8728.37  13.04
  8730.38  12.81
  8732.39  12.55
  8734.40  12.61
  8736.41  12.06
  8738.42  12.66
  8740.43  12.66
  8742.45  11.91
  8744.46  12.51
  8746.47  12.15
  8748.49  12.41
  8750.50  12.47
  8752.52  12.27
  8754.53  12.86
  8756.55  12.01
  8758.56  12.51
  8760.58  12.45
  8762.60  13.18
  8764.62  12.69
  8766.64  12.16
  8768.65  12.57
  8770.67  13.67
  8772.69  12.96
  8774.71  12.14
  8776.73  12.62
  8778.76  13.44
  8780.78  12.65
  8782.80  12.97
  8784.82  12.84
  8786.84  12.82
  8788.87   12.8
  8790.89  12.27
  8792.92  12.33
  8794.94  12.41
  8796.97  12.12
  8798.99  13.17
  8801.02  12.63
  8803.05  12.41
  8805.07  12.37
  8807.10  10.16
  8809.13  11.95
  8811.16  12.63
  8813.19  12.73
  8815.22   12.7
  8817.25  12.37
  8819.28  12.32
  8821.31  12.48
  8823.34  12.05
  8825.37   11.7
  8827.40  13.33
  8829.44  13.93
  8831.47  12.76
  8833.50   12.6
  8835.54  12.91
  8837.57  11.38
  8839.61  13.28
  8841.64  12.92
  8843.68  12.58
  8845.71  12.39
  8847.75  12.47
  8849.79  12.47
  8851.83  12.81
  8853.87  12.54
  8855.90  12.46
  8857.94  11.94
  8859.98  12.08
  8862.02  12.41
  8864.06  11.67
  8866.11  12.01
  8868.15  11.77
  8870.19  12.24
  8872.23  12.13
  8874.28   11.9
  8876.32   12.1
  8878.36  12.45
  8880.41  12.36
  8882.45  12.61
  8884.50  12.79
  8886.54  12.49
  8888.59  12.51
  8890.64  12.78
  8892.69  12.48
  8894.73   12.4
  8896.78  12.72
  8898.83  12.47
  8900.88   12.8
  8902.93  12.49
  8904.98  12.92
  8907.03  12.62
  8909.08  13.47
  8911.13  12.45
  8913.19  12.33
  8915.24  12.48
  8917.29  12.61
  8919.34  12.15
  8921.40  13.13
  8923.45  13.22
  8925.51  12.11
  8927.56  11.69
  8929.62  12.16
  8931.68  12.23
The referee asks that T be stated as 1.1 angstrom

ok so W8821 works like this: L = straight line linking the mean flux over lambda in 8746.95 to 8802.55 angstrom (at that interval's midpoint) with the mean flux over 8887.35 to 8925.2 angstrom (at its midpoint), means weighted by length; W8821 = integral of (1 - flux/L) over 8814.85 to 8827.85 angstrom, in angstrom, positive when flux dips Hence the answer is 0.3 angstrom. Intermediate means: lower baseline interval 12.6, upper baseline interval 12.7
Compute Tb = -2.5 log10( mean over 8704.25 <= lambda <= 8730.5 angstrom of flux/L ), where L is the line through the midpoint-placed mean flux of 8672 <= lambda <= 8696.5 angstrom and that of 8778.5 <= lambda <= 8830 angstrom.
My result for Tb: -0.03 mag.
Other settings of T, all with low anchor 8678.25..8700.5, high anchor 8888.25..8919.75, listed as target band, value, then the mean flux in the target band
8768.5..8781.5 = -0.32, 12.9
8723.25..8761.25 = 0.19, 12.5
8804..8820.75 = 0.57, 12.2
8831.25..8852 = 0.03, 12.6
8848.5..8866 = 0.44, 12.3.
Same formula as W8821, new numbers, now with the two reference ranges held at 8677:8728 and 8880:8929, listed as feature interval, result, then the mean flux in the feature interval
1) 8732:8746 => 0.4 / 12.4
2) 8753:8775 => 0.1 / 12.7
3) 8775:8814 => 0.6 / 12.5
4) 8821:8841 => 0.0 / 12.7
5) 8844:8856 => 0.1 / 12.5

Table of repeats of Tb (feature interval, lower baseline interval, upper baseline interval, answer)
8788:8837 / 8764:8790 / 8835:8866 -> 0.01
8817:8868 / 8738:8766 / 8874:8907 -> 0.00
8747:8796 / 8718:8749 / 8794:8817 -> -0.02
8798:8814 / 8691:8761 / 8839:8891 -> 0.02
